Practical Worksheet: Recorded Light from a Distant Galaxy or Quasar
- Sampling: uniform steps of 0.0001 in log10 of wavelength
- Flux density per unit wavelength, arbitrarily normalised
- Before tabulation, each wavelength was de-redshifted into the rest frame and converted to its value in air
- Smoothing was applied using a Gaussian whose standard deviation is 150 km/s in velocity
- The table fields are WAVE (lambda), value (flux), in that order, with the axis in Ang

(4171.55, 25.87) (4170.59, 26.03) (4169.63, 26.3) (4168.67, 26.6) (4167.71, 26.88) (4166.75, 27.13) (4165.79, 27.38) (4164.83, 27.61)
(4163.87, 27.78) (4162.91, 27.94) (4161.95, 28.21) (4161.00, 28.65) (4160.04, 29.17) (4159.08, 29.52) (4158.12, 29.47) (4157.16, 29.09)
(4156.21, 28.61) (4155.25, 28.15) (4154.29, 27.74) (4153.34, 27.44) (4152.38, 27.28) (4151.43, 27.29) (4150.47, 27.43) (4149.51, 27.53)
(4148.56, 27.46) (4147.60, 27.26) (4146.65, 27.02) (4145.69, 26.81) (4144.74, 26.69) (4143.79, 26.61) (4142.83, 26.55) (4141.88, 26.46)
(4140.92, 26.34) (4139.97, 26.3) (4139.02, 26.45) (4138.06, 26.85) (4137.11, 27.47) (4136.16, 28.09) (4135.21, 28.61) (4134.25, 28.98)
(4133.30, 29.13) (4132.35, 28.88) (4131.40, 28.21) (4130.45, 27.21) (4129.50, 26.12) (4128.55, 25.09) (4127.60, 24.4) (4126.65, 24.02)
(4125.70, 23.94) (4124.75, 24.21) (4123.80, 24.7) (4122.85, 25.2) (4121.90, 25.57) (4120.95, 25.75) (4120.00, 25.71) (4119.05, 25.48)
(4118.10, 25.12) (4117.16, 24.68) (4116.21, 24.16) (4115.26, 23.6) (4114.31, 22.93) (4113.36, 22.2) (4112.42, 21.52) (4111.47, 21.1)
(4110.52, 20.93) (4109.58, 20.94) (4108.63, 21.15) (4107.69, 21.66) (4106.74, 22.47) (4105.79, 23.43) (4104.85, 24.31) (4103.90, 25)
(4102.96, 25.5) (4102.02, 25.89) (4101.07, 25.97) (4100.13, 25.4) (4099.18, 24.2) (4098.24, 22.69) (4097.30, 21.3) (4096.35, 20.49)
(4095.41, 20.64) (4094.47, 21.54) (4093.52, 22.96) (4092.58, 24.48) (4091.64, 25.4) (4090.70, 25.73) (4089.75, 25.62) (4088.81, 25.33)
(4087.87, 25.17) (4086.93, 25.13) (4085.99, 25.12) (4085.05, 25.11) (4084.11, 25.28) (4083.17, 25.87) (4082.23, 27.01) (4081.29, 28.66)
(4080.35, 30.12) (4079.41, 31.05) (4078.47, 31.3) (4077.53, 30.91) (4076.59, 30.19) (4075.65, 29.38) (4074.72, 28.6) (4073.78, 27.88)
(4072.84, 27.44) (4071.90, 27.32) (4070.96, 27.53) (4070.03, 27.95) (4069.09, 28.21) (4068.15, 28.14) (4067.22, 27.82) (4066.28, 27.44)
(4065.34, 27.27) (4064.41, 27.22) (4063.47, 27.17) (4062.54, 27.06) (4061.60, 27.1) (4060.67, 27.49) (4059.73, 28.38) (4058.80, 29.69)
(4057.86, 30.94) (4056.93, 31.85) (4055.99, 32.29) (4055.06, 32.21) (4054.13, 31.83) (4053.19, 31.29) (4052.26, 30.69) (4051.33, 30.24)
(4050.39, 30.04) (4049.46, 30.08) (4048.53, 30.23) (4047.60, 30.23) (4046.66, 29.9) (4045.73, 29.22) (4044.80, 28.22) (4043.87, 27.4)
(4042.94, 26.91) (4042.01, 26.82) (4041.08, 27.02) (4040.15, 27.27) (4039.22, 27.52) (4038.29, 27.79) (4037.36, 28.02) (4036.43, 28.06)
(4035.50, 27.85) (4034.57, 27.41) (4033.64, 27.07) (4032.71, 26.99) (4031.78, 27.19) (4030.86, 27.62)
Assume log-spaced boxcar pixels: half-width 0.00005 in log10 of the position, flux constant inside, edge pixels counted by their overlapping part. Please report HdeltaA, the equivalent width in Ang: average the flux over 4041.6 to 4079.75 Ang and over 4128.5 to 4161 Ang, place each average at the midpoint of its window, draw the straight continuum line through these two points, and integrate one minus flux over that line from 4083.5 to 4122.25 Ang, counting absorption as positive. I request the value 6.19 Ang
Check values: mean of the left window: 29.1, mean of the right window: 27.6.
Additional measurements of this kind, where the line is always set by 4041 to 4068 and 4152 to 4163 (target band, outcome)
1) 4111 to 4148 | 3.70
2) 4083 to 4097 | 2.28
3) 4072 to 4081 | -0.17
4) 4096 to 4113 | 3.42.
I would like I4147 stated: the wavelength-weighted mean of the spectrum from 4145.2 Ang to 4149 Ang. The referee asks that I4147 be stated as 27.1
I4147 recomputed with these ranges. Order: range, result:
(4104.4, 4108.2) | 23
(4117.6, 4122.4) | 25.5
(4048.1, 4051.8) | 30.2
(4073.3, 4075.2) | 28.3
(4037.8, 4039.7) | 27.7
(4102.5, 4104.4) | 25.2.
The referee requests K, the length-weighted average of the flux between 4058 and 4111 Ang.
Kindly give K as 26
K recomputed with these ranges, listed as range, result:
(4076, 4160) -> 25.8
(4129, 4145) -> 27.4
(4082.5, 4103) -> 24.3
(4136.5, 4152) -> 26.9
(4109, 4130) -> 24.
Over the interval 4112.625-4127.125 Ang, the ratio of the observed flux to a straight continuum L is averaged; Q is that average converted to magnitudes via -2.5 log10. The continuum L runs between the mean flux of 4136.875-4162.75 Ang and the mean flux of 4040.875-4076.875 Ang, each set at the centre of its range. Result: 0.15 mag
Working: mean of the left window 28.9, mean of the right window 27.6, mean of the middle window 24.4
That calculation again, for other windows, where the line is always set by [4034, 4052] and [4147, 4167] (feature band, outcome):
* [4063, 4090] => 0.03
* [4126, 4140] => 0.04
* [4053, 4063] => -0.06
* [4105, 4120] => 0.23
